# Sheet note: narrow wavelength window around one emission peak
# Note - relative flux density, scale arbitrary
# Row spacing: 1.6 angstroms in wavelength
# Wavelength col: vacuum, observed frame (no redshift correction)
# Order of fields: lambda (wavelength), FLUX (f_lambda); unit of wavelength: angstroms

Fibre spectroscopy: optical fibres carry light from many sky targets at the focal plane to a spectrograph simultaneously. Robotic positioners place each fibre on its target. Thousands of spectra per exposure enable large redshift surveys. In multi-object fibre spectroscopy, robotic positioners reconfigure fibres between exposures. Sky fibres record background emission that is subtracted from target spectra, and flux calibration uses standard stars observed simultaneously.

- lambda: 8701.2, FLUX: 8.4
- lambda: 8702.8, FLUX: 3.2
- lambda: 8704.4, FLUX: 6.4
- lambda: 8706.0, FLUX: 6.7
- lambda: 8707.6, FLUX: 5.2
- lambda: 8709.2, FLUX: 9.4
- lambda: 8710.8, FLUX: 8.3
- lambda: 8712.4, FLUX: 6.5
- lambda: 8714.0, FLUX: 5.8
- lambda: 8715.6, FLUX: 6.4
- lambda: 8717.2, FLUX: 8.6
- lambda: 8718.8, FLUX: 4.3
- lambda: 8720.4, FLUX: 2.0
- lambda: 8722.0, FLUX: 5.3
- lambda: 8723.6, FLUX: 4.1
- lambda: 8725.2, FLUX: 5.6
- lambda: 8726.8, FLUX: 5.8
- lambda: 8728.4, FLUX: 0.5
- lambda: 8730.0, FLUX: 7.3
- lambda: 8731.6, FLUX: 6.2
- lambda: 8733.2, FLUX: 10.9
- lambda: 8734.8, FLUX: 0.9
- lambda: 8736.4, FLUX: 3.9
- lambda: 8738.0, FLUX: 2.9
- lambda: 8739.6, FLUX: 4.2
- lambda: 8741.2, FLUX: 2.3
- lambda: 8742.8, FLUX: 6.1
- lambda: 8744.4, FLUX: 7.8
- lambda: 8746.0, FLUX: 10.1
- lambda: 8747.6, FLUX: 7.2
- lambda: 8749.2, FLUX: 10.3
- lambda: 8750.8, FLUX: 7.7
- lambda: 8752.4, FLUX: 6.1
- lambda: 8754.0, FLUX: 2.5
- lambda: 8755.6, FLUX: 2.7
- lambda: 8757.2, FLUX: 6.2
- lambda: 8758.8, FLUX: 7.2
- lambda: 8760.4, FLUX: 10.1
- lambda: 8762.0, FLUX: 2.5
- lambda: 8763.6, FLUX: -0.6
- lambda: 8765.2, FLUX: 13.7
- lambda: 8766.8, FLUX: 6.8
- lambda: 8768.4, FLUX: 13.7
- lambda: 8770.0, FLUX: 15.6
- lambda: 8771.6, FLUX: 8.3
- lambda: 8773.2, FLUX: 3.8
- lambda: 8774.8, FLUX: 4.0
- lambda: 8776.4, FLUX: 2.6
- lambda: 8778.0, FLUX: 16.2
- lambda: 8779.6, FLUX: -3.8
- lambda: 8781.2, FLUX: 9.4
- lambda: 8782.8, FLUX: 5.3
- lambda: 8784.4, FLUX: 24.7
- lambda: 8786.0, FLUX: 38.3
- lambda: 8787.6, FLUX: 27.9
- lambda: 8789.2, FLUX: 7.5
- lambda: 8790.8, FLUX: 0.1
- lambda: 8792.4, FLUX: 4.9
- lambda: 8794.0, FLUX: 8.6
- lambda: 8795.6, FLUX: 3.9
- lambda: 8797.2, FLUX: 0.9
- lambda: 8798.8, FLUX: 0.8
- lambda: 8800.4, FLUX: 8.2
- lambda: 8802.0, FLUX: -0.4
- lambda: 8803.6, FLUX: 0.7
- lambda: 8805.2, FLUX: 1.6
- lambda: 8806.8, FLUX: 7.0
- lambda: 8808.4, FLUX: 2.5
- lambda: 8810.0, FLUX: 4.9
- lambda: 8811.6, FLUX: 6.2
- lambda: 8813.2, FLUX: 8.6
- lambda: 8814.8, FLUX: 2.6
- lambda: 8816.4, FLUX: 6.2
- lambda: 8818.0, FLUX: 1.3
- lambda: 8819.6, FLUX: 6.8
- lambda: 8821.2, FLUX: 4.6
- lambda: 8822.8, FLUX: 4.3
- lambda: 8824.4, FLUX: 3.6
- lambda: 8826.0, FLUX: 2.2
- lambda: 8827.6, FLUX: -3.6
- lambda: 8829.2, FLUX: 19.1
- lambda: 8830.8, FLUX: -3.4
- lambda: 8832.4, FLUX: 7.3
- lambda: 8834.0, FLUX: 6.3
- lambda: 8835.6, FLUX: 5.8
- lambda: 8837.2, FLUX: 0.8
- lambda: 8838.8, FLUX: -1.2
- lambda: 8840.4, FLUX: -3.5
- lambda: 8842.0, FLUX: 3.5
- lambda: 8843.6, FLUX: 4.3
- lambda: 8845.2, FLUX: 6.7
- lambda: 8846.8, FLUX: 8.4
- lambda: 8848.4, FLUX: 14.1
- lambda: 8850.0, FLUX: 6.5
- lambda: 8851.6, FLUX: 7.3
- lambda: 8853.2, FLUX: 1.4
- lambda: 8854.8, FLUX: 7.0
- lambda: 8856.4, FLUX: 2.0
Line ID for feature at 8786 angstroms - H-beta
